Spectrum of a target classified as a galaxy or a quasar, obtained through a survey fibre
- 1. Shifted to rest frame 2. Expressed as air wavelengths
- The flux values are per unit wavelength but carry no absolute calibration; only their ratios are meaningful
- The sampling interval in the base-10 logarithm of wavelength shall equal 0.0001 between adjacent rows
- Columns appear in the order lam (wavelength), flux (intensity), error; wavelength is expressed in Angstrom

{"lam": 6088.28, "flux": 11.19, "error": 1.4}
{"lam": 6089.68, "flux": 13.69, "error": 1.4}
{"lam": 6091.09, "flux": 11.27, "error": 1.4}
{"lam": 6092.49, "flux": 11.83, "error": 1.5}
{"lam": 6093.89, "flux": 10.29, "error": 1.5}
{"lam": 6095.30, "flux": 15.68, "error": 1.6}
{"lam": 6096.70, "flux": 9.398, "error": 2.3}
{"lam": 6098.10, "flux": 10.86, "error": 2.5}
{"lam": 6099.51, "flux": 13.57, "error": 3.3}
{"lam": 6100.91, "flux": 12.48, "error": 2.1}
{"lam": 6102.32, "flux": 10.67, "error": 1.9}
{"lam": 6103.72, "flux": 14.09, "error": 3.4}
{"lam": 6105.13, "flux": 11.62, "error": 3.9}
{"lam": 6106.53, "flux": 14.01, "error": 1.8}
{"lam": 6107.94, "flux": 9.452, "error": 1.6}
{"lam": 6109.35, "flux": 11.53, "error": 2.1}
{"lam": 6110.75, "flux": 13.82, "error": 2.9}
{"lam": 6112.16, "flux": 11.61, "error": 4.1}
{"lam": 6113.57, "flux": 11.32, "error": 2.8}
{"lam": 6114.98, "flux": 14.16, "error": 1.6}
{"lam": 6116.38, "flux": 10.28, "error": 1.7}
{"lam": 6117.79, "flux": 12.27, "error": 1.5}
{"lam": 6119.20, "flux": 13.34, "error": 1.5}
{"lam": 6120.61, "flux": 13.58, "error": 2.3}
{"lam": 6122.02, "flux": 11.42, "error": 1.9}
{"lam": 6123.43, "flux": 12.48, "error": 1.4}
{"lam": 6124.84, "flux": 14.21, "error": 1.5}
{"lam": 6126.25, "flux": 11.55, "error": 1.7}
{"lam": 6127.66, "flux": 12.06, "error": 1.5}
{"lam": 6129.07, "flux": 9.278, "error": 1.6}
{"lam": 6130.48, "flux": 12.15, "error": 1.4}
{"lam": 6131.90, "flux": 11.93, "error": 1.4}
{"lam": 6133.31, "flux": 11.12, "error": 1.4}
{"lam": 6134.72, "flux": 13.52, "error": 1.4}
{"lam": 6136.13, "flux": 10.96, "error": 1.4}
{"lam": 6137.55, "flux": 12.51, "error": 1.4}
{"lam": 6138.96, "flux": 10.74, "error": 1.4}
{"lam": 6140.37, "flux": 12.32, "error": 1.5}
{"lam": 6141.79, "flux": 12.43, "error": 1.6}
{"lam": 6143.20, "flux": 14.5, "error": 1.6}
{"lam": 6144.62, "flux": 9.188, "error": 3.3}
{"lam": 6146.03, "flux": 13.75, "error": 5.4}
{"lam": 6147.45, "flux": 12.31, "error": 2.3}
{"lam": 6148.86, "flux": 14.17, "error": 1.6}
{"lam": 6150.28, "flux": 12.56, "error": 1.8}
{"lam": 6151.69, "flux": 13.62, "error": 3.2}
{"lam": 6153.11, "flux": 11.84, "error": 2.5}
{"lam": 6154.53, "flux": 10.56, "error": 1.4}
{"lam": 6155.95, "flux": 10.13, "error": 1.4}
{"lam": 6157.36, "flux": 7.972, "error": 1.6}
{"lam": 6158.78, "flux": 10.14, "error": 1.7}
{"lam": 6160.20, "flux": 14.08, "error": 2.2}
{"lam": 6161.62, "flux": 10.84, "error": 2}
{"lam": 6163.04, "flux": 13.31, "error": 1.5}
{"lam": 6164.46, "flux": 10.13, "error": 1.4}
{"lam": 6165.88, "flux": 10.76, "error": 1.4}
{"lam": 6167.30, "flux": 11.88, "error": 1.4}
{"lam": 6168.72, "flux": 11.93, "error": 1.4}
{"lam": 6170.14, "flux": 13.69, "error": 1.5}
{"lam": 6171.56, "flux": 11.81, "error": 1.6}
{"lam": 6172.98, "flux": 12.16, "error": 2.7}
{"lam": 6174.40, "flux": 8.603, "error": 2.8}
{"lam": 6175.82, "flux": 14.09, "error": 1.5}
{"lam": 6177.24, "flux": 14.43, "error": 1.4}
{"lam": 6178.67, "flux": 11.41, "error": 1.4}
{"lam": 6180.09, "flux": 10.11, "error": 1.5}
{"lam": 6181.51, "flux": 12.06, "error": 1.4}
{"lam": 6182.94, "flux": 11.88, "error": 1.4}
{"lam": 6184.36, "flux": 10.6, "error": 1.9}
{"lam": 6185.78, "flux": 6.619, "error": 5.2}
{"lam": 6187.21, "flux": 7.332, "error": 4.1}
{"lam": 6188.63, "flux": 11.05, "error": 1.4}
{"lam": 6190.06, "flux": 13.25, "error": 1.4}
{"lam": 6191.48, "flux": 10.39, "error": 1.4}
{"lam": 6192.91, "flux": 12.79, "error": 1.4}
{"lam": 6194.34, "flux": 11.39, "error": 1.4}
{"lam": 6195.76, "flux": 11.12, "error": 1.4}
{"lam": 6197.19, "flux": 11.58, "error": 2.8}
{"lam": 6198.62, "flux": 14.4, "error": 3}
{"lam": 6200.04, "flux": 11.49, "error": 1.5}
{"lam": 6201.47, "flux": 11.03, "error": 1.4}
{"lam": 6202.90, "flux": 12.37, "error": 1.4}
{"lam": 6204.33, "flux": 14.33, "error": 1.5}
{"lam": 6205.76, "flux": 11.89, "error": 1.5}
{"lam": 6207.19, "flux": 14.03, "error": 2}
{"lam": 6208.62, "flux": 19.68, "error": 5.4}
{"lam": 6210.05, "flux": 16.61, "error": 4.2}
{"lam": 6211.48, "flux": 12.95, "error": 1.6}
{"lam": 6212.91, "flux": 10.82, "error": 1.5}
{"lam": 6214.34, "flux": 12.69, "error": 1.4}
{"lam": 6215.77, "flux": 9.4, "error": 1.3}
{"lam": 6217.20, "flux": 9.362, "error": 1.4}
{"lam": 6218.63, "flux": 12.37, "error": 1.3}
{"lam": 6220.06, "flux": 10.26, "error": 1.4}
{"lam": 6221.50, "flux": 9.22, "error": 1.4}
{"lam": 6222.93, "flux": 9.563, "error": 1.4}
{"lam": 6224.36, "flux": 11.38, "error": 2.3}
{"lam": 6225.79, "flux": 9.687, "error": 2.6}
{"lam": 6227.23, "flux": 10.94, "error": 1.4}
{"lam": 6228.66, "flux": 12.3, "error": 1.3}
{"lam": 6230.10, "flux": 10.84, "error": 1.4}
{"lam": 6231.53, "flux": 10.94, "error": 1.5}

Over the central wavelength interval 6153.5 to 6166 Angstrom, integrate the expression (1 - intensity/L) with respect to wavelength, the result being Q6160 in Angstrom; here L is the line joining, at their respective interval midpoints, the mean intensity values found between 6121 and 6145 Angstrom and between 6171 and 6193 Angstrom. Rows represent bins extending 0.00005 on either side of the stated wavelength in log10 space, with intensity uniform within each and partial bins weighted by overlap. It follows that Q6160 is 0.6 Angstrom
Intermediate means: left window 12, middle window 10.9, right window 11.1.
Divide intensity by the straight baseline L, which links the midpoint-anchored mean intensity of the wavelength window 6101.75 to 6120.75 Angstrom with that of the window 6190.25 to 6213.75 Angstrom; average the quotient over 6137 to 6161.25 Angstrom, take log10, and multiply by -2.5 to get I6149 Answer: 0.05 mag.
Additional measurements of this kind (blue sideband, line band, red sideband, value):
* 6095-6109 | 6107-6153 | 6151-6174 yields -0.04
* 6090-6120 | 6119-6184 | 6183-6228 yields 0.00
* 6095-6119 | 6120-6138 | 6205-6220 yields 0.02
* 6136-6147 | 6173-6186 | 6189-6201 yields 0.07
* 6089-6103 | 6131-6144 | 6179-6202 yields -0.06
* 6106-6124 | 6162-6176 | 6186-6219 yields 0.04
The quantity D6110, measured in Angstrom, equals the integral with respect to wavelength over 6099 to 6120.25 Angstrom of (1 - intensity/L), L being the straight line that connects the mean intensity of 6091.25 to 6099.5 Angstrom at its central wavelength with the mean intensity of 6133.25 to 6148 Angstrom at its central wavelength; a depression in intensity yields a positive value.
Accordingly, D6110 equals -0.7 Angstrom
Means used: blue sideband 11.8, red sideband 12.2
